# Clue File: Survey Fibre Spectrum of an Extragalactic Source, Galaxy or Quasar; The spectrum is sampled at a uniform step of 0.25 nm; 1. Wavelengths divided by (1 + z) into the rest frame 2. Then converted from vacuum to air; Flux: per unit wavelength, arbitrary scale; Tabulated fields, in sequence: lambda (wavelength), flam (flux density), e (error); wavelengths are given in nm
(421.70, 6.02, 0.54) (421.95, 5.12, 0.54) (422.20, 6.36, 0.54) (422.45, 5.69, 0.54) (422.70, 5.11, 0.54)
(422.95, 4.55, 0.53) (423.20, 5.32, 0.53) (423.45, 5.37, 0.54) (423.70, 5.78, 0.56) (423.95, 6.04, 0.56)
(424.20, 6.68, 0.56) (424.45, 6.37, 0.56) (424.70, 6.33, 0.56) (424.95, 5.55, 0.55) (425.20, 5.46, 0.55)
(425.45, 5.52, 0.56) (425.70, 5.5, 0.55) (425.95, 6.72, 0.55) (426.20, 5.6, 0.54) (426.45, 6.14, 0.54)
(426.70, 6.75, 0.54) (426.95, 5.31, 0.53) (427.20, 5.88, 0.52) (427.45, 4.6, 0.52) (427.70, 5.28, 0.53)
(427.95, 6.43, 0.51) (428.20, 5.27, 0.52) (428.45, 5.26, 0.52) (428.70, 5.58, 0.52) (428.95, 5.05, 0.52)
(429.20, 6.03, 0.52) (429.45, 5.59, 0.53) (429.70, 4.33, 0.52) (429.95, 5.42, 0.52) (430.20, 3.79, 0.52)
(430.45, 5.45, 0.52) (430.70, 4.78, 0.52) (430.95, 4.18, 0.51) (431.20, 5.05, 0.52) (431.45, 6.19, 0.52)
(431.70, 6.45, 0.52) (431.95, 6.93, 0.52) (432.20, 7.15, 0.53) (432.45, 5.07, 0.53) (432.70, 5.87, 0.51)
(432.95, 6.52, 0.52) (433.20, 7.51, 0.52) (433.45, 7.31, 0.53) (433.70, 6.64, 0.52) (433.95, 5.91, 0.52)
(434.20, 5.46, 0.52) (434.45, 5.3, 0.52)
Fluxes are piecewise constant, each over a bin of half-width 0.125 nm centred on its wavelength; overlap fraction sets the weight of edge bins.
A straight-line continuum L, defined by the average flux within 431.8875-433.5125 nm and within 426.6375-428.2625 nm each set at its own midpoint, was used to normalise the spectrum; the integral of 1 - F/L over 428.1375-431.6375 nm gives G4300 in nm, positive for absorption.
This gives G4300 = 0.518 nm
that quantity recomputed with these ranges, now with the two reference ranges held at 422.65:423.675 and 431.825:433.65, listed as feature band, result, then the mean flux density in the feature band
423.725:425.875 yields -0.22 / 5.94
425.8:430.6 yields 0.33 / 5.5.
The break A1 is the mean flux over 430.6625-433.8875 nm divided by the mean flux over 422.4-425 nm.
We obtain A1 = 1.1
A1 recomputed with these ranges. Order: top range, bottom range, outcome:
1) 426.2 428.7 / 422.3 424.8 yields 0.99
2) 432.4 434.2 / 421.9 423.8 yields 1.18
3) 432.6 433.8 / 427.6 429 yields 1.23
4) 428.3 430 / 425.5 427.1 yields 0.89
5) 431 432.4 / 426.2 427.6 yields 1.08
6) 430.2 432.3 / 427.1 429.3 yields 1.03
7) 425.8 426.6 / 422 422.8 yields 1.08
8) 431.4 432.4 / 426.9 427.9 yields 1.23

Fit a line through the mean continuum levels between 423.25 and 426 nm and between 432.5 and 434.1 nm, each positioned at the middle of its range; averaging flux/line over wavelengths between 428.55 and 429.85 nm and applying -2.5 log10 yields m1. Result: 0.17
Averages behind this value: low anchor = 5.9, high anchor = 6.54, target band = 5.32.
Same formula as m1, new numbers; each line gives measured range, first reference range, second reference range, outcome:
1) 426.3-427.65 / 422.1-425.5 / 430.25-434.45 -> 0.02 mag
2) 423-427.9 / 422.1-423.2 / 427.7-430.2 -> -0.08 mag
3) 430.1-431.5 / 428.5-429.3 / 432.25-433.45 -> 0.22 mag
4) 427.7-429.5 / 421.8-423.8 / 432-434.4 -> 0.07 mag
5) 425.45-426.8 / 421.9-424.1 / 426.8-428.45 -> -0.11 mag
